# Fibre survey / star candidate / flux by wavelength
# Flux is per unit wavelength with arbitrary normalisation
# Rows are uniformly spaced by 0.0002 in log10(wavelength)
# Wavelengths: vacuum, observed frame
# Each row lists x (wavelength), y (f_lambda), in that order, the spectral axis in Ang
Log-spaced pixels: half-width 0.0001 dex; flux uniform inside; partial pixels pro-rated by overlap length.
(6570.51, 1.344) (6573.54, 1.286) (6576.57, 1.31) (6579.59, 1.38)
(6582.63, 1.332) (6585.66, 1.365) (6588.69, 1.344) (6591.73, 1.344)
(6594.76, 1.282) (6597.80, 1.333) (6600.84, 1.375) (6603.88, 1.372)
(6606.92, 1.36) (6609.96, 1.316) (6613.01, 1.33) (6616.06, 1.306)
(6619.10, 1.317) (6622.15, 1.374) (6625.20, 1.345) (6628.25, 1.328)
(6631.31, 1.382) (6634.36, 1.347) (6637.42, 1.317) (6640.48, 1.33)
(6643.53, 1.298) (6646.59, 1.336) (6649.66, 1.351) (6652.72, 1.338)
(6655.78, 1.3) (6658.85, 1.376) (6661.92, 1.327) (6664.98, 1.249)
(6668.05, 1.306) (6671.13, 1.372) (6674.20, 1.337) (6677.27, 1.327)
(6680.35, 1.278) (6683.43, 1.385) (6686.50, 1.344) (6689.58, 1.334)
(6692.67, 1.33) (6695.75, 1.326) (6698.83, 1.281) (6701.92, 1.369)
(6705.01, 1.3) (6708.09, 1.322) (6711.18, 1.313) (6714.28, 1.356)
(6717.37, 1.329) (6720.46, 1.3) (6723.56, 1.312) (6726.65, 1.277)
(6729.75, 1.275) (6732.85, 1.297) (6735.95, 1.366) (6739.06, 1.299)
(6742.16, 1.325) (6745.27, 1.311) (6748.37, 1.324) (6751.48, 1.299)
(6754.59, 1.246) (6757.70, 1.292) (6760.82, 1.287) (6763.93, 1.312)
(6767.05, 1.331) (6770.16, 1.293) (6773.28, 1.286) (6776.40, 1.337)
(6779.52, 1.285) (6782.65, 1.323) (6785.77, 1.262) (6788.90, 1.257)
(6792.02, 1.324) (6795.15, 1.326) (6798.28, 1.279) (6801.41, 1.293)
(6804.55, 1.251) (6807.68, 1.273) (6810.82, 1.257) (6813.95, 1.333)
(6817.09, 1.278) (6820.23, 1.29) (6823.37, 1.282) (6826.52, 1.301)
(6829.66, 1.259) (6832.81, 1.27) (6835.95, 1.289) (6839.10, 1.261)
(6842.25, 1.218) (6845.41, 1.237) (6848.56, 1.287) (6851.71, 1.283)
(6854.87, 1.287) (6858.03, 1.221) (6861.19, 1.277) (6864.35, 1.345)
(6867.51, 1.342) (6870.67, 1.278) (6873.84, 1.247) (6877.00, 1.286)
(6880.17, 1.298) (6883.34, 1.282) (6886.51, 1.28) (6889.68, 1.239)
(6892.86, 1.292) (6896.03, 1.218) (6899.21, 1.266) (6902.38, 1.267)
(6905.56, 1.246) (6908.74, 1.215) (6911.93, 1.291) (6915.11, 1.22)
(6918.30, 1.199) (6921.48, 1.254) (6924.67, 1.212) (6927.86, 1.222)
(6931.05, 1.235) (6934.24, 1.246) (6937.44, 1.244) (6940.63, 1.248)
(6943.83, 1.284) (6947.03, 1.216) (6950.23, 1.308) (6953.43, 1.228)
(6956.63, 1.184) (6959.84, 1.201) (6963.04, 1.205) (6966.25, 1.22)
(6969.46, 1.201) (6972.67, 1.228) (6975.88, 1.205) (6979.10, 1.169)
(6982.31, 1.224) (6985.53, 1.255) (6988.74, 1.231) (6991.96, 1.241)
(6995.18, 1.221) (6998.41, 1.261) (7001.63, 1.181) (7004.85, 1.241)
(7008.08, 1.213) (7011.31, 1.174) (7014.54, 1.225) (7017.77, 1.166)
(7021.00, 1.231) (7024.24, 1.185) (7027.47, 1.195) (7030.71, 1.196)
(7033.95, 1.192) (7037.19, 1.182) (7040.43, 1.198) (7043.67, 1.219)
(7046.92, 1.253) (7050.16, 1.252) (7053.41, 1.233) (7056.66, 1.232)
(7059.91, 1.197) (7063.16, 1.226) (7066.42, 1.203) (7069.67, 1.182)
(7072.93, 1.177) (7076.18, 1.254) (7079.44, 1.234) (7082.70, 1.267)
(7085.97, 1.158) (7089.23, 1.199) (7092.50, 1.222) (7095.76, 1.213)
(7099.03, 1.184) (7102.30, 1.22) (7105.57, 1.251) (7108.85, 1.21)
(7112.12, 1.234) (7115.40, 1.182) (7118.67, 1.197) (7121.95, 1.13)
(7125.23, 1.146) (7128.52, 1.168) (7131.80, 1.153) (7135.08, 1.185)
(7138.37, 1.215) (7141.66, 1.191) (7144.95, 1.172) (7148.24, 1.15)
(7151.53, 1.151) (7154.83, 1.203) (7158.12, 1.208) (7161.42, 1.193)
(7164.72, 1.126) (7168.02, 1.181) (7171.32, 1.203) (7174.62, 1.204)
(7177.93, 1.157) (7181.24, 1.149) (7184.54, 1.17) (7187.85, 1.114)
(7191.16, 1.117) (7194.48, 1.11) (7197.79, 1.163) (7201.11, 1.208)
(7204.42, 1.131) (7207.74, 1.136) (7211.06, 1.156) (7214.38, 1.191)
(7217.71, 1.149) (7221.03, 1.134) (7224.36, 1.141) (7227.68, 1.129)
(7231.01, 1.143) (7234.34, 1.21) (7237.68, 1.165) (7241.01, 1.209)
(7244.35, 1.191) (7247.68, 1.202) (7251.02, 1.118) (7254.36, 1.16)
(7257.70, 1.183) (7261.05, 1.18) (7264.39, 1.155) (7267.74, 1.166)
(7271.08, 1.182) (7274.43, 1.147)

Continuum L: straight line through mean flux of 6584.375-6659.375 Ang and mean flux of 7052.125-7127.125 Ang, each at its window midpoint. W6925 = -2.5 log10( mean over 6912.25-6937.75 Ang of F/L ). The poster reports 0.02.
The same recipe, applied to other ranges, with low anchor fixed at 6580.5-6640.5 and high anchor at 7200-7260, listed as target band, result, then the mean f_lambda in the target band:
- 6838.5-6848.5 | 0.03 mag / 1.24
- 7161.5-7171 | 0.01 mag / 1.17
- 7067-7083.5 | -0.01 mag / 1.22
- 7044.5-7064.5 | -0.02 mag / 1.23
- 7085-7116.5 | -0.01 mag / 1.21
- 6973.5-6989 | 0.02 mag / 1.22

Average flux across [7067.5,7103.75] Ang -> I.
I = 1.21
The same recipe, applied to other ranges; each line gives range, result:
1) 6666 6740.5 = 1.32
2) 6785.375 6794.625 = 1.29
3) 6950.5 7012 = 1.22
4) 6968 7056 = 1.21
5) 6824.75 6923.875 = 1.27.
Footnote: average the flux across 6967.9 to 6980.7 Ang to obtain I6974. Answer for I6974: 1.2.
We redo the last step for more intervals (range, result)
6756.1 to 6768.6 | 1.3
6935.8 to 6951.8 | 1.26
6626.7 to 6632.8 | 1.35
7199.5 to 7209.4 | 1.16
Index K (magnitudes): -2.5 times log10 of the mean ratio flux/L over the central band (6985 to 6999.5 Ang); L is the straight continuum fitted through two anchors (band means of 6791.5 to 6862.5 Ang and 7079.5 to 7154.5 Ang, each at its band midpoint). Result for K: -0.01 mag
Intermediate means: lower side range 1.28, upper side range 1.19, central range 1.24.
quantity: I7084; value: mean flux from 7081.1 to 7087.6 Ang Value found 1.21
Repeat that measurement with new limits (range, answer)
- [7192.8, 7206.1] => 1.15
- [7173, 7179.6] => 1.18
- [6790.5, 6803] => 1.3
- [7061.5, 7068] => 1.21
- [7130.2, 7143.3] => 1.19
